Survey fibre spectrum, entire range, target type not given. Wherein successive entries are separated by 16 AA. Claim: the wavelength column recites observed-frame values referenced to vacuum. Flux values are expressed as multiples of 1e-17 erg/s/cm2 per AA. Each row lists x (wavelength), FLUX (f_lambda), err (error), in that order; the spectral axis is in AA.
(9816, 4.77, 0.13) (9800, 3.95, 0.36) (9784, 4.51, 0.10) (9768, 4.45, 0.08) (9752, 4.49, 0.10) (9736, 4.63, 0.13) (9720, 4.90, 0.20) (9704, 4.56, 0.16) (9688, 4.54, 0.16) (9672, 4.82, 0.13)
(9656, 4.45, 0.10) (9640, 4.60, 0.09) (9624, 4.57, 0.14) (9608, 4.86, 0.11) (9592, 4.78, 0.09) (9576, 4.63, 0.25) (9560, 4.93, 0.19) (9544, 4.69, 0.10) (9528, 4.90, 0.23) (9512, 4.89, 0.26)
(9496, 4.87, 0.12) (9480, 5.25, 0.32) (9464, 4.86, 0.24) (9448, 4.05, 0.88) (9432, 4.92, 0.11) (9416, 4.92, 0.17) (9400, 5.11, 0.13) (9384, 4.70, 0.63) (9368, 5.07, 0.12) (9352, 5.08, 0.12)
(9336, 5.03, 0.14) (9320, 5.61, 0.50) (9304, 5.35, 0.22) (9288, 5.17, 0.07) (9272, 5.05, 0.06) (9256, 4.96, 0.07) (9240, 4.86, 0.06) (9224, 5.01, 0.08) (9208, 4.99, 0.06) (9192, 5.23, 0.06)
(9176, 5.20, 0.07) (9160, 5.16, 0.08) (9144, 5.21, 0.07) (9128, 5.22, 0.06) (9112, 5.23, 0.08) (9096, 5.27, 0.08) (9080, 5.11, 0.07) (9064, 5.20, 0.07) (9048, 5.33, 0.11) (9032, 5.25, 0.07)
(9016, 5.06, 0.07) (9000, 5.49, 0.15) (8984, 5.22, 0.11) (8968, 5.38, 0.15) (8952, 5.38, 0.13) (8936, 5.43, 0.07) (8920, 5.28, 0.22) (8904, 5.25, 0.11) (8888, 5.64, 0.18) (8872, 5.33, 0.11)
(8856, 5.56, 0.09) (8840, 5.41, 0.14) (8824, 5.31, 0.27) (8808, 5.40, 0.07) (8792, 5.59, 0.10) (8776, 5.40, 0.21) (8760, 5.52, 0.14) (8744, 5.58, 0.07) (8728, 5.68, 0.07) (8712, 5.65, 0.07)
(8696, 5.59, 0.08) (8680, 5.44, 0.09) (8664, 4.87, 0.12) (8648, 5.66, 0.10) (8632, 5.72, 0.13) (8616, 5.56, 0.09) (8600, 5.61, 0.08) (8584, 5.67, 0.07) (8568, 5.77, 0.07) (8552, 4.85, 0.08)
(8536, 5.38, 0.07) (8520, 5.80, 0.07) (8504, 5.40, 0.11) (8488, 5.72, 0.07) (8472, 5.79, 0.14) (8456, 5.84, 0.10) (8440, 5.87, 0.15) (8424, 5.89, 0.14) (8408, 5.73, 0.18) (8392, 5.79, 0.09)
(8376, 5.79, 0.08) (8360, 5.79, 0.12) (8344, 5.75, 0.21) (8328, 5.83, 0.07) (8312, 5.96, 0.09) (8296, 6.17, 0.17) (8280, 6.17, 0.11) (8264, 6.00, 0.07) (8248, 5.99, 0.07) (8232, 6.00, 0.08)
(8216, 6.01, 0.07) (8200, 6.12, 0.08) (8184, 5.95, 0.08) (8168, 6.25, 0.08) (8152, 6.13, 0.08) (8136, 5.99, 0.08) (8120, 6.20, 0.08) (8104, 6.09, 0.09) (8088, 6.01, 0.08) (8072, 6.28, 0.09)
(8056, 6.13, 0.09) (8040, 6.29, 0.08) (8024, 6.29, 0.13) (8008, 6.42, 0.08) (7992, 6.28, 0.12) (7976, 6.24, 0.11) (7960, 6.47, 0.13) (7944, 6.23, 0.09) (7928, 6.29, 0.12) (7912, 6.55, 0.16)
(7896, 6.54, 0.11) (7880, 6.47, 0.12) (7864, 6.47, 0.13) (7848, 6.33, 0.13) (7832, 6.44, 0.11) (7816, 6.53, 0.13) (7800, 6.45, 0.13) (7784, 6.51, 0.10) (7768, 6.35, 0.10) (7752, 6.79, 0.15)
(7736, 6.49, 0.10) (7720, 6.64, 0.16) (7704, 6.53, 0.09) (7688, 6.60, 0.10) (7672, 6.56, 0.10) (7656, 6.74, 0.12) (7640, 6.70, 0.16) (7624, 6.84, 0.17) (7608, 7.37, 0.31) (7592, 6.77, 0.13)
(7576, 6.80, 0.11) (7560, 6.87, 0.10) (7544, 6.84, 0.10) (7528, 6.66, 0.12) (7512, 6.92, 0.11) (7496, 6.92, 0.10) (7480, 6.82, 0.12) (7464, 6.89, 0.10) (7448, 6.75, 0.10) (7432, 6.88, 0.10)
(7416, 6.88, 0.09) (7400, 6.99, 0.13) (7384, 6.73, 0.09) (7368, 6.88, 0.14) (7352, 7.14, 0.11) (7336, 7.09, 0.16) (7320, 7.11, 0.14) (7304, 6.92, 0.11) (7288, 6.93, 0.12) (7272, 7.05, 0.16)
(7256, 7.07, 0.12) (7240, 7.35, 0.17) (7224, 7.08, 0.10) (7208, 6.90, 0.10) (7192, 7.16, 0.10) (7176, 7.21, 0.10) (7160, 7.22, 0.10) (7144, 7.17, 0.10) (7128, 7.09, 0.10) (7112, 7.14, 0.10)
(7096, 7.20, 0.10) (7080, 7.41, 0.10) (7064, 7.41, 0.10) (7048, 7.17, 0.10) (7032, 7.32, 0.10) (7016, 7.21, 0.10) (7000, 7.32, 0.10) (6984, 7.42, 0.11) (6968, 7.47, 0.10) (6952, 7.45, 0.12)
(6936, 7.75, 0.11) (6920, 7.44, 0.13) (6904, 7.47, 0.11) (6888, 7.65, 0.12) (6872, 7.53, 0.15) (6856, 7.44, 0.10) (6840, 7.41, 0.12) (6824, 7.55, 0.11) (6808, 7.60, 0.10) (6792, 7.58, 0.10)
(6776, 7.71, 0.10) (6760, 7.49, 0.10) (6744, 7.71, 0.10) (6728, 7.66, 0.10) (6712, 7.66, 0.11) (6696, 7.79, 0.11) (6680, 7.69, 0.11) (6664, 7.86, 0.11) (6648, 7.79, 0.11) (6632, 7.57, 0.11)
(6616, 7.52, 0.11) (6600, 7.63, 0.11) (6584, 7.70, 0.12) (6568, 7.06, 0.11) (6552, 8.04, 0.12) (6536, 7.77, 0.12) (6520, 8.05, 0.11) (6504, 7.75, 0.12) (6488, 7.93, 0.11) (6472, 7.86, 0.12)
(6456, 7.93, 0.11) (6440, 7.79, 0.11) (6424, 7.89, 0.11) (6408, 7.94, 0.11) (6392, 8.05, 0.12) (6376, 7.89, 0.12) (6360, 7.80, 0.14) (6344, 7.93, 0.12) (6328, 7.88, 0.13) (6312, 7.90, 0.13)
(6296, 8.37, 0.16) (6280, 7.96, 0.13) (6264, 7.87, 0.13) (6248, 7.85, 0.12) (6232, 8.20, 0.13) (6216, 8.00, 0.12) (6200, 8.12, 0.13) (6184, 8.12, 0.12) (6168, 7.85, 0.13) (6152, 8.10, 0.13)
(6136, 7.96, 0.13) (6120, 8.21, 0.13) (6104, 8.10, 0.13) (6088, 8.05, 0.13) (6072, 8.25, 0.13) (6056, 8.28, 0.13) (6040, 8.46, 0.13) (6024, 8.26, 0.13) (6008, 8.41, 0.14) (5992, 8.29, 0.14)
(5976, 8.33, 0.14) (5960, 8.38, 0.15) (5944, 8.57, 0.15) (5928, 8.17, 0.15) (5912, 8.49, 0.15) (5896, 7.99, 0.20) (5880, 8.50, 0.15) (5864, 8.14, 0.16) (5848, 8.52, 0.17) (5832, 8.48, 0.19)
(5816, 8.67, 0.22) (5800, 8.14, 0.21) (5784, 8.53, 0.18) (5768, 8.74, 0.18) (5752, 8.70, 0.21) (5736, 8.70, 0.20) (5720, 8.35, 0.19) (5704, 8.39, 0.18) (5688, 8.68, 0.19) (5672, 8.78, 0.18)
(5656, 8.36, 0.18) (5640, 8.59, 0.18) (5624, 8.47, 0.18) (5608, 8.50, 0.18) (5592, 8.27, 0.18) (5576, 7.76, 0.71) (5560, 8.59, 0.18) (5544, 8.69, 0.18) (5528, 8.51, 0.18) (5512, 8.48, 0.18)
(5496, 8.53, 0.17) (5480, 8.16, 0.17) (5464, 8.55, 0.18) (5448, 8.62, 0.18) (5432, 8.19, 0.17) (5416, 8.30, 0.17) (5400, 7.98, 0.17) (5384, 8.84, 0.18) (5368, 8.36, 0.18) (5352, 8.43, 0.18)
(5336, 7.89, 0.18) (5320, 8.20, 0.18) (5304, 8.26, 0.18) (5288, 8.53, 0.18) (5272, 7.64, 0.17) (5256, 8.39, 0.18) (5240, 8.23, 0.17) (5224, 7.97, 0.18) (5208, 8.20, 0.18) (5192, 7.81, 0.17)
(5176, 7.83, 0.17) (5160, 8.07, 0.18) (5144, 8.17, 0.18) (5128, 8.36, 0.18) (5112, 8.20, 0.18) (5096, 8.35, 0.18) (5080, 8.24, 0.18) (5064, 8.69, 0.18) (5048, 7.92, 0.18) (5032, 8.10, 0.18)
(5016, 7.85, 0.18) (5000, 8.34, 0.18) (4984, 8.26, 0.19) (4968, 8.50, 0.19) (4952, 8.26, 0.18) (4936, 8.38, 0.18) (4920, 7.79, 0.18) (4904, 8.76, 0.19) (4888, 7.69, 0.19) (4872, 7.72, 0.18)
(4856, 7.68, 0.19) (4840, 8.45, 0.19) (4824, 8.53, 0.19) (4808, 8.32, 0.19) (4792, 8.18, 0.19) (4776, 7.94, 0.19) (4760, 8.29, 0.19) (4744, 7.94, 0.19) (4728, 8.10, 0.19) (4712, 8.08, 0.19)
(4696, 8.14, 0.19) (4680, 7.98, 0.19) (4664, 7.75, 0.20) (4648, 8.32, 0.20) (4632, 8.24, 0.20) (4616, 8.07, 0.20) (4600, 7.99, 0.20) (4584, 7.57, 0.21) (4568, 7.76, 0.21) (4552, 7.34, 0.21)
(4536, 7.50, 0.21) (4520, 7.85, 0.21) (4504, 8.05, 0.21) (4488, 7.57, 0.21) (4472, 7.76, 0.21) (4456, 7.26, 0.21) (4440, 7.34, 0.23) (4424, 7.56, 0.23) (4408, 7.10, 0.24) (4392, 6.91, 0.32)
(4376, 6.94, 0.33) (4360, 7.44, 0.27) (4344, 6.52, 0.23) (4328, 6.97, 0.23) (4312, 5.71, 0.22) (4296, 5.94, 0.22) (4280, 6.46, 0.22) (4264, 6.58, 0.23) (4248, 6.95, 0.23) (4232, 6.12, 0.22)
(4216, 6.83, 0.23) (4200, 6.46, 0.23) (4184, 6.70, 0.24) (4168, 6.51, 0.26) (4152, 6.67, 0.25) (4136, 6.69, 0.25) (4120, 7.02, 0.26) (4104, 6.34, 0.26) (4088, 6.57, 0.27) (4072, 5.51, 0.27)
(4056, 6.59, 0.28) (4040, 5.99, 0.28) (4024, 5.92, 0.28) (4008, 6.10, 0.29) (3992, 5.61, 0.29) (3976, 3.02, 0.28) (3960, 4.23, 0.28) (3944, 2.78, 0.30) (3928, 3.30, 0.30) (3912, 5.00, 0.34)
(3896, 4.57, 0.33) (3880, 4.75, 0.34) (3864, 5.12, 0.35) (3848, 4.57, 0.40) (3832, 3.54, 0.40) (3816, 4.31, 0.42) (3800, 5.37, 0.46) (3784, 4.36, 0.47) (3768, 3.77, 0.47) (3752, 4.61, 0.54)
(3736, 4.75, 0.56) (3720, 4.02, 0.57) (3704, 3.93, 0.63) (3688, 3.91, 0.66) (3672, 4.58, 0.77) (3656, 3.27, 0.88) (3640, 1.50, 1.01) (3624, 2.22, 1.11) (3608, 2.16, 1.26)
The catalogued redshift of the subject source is 0.00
